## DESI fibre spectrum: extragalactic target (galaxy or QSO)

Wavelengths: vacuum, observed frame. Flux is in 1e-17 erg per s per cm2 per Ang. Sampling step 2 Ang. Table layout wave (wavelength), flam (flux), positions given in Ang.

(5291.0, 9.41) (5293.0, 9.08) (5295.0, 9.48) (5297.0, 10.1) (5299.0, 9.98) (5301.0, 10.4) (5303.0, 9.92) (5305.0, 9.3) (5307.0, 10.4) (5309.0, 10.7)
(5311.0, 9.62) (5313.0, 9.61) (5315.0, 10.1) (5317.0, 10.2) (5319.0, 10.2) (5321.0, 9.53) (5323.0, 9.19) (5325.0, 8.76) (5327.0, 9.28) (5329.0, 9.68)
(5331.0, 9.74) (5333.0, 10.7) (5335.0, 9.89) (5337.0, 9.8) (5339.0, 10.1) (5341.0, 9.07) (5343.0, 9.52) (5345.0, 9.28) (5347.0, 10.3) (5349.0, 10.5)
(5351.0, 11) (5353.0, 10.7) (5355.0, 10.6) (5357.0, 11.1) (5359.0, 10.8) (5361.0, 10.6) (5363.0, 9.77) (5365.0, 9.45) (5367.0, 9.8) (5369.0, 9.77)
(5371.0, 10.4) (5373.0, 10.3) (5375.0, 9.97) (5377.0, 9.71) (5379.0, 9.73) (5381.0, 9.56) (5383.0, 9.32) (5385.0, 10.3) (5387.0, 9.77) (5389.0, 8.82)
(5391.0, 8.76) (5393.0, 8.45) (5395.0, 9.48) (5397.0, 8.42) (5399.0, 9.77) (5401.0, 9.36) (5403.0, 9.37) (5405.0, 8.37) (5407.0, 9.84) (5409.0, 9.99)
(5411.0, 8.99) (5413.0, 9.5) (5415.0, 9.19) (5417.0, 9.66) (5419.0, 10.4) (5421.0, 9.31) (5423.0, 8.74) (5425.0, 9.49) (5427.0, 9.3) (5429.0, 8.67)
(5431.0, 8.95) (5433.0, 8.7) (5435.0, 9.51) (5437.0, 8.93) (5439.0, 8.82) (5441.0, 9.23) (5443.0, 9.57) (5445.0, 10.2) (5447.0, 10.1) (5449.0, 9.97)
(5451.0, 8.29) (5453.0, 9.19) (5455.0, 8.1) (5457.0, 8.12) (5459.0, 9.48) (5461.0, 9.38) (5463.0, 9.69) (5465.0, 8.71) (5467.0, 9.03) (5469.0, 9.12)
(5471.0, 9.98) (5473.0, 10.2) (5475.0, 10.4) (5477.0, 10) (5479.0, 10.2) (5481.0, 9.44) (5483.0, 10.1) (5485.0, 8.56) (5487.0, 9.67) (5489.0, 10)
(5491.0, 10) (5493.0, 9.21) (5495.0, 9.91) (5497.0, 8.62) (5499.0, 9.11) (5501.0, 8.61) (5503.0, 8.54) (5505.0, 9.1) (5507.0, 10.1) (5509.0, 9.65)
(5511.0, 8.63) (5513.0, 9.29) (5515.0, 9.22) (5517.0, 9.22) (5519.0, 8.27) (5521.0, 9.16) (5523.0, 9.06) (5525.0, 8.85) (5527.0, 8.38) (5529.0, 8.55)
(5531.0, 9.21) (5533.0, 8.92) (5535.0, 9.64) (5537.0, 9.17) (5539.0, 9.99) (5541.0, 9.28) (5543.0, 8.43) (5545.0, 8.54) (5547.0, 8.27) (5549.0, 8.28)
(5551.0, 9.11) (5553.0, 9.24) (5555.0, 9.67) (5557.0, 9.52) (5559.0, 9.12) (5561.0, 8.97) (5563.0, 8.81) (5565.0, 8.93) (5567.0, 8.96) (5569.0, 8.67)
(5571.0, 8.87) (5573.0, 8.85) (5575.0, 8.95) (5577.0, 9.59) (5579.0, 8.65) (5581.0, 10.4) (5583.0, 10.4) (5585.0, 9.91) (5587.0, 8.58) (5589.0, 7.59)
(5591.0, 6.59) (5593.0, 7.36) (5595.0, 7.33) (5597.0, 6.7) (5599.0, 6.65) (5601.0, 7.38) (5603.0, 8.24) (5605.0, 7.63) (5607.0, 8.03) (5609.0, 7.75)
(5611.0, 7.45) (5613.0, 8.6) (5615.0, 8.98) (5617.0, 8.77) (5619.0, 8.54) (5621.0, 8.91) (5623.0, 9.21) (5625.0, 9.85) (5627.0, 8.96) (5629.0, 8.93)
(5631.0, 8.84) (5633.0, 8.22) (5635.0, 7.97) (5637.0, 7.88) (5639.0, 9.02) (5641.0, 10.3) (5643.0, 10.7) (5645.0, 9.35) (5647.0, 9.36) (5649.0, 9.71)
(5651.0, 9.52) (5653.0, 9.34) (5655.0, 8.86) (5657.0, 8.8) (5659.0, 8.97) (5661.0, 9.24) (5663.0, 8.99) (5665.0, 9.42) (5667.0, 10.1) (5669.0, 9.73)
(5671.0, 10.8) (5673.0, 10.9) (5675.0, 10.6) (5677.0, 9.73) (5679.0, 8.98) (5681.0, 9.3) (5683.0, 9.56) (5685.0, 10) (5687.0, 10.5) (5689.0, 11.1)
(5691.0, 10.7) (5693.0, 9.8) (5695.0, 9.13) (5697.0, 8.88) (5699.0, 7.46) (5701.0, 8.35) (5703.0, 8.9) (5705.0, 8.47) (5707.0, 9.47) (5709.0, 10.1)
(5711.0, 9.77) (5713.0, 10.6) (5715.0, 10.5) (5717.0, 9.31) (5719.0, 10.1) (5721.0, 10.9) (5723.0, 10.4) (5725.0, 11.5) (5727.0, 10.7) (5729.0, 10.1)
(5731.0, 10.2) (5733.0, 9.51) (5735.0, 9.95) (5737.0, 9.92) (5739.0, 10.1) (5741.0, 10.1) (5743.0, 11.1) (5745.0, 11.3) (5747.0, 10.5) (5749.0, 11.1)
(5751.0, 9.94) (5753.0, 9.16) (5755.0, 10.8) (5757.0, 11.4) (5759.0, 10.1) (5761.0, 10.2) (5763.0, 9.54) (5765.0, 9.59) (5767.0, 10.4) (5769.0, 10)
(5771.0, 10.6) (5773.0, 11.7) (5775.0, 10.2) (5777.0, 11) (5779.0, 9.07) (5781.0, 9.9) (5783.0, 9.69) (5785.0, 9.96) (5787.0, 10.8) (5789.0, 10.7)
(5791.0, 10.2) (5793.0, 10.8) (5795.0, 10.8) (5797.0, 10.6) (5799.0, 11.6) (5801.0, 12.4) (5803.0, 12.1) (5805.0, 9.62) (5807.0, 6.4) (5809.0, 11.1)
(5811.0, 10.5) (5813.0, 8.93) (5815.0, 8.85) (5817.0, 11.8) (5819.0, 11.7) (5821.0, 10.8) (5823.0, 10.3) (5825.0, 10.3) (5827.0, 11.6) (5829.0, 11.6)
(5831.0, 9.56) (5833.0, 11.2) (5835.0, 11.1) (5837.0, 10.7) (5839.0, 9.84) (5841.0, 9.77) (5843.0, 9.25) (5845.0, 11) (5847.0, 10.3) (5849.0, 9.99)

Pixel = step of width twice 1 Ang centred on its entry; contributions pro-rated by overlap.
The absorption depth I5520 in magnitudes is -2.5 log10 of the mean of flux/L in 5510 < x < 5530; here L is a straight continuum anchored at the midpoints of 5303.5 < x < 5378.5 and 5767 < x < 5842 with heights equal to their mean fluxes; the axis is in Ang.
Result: 0.15 mag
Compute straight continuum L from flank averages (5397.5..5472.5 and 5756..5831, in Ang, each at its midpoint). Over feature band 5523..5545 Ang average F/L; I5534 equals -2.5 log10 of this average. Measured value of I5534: 0.07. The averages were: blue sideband 9.27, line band 9.02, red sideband 10.4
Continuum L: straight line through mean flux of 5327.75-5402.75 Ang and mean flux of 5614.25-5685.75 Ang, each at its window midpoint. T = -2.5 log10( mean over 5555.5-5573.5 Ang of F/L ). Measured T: 0.06 mag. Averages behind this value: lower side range 9.84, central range 8.99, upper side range 9.34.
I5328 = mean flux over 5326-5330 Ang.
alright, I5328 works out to 9.48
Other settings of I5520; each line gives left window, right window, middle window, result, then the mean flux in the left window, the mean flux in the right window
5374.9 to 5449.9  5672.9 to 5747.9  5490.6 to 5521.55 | 0.05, 9.37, 9.95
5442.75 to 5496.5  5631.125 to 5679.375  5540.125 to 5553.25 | 0.09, 9.5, 9.43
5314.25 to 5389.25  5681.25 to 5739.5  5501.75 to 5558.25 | 0.10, 9.94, 9.85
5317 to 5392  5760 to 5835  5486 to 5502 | 0.08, 9.89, 10.4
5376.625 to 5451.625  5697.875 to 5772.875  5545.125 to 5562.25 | 0.08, 9.33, 10.1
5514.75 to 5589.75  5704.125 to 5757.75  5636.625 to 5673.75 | 0.02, 9.04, 10.3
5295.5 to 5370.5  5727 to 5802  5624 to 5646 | 0.13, 9.98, 10.4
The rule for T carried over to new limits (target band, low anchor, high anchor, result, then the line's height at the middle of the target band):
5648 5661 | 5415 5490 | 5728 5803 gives 0.10 mag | 10.1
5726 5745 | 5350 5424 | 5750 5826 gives 0.00 mag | 10.3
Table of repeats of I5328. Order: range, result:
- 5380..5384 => 9.44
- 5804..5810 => 9.04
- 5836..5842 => 10.1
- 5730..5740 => 9.94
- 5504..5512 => 9.37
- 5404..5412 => 9.3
